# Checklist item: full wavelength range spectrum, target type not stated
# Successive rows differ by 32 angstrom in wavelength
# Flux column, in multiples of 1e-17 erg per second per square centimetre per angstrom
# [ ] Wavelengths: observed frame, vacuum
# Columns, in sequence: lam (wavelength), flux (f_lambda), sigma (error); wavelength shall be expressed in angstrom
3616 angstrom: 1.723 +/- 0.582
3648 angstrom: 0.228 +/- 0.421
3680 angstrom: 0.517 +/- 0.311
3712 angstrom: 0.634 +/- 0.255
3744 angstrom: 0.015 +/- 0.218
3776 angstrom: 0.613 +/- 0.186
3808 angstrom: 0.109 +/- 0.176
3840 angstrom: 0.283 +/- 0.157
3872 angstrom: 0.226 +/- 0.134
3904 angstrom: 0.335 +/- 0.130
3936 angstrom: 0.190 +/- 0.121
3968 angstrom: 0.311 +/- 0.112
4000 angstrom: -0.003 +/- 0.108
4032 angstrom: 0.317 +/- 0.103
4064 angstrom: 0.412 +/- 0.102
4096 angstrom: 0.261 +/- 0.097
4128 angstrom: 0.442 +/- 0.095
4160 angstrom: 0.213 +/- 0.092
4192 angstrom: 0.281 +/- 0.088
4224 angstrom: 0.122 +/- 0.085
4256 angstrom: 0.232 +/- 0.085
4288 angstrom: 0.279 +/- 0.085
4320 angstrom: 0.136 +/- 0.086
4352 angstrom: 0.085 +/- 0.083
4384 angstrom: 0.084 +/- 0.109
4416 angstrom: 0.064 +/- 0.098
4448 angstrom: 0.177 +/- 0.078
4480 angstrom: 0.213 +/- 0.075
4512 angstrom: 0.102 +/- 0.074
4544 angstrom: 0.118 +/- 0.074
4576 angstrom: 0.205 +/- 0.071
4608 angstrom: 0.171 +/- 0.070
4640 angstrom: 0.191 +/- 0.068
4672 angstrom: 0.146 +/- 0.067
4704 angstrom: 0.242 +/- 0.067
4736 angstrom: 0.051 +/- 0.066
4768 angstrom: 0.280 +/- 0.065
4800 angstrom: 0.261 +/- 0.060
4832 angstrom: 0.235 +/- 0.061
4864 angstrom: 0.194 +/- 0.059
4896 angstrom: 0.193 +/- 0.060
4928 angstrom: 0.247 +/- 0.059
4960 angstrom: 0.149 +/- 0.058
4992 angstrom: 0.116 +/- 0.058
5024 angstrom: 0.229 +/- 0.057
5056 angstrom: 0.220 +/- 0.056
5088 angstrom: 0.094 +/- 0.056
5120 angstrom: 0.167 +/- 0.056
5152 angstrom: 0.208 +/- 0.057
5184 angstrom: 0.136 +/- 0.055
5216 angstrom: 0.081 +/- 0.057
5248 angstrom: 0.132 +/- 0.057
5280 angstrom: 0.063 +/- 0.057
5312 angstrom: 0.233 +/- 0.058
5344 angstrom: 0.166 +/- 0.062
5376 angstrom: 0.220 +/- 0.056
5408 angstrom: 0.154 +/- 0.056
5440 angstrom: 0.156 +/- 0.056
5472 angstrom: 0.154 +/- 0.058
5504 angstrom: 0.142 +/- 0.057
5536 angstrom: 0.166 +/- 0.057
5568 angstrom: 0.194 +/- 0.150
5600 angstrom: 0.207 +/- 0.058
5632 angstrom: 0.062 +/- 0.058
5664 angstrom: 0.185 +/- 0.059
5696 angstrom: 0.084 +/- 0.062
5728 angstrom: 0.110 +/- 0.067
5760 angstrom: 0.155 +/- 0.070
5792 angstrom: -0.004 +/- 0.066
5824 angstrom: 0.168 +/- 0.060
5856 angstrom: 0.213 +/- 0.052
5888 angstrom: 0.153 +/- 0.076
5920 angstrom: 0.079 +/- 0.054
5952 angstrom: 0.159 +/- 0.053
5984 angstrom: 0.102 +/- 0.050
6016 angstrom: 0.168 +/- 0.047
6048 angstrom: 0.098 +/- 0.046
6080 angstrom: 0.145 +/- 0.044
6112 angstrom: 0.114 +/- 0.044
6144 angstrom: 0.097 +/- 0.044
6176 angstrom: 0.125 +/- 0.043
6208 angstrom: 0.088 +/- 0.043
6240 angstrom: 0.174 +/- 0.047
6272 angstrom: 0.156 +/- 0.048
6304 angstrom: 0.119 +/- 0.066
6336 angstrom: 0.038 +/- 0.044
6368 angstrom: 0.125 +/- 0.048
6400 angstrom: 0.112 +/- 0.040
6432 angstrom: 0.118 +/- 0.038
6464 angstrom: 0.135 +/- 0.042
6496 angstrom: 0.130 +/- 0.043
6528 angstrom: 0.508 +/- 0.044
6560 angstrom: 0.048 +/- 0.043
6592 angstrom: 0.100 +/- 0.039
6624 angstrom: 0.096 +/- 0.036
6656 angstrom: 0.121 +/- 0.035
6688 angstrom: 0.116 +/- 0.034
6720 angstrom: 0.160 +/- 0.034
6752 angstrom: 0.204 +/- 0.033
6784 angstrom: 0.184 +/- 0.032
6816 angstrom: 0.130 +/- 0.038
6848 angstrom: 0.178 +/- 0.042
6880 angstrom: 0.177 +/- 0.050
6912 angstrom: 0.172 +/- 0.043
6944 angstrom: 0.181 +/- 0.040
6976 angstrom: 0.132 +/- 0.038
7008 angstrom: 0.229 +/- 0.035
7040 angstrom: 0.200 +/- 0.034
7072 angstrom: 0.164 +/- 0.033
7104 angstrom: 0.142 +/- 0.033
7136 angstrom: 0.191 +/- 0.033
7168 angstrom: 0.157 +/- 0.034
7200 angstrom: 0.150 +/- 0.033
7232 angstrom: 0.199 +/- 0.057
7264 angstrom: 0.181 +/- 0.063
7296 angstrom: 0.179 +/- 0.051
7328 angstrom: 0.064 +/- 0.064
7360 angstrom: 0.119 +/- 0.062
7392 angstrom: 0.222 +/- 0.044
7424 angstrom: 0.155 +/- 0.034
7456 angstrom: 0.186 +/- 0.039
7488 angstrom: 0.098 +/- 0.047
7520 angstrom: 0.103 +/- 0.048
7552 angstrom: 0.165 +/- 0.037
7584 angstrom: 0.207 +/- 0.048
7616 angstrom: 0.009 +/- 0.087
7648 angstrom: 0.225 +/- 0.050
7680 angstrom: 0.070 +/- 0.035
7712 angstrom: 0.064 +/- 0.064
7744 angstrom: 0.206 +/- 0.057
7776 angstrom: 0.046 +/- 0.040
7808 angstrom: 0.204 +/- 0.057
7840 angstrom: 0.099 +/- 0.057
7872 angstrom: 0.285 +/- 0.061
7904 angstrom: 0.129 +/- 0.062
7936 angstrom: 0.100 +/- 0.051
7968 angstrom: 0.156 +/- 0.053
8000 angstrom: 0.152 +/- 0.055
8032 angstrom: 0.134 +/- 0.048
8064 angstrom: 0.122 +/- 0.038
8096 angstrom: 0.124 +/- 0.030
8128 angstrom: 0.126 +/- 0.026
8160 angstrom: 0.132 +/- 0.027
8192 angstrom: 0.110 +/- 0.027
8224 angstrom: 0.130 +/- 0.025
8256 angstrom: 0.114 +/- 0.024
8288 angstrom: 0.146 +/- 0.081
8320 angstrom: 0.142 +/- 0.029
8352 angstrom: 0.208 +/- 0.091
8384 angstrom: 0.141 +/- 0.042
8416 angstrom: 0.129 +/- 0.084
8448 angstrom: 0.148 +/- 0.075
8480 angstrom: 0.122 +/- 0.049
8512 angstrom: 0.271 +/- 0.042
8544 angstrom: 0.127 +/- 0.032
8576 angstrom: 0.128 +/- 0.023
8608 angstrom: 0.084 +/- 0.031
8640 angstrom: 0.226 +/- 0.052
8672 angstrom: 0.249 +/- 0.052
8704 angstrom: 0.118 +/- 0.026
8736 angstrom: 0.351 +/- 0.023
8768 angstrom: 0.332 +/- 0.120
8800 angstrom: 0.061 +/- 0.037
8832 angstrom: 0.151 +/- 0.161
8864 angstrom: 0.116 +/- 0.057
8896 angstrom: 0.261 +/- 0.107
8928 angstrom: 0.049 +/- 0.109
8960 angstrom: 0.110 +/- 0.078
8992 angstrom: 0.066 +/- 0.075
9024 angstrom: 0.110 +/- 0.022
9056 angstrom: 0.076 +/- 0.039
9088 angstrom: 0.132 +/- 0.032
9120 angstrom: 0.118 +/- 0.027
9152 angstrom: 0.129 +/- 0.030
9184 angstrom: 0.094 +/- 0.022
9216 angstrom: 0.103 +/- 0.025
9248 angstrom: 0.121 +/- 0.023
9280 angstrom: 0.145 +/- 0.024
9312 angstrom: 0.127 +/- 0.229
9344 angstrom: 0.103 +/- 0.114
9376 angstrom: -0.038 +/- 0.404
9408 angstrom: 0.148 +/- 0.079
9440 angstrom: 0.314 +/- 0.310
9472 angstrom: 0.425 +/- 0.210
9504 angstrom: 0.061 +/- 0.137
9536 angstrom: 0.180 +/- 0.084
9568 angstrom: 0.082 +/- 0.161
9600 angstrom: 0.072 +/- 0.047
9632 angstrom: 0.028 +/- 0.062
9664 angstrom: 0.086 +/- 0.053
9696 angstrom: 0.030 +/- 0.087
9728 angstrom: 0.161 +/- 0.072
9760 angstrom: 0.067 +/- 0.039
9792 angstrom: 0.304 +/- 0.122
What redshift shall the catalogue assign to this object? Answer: 0.747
